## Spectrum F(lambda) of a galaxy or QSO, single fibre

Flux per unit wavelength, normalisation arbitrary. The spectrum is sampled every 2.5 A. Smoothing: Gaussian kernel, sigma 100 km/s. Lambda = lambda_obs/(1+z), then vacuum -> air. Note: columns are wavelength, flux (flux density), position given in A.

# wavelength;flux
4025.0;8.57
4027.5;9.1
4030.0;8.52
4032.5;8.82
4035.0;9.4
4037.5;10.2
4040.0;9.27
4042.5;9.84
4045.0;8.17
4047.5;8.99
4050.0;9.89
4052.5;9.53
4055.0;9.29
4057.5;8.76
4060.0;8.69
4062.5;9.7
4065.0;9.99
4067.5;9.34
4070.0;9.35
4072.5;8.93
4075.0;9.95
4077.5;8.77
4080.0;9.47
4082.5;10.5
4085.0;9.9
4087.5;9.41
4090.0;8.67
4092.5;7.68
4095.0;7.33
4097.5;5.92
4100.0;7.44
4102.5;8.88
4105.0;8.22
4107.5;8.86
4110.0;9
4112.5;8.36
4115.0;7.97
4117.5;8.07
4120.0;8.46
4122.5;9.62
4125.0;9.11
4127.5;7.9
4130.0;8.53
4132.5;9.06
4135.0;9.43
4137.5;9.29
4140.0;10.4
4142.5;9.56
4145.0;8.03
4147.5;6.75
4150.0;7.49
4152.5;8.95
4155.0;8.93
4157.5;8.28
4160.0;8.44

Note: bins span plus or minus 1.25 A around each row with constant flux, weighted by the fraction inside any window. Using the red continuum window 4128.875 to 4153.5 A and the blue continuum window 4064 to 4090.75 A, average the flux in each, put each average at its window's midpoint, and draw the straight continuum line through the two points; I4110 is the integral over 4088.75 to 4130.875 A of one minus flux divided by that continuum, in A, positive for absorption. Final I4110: 4.0 A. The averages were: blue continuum 9.49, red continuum 8.75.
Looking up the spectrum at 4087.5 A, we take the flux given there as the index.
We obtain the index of 9.41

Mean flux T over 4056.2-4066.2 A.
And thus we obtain 9.28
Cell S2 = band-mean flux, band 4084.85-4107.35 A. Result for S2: 8.11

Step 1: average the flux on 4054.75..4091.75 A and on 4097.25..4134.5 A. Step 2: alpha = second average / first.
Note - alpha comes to 0.90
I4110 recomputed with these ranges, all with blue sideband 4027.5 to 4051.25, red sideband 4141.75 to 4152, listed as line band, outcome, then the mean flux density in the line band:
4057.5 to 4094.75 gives -1.9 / 9.24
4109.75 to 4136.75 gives -1.5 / 8.68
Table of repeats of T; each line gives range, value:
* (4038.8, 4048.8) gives 9.07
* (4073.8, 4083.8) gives 9.67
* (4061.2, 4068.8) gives 9.67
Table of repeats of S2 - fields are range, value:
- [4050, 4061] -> 9.17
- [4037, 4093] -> 9.33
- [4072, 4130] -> 8.62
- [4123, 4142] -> 9.14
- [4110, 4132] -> 8.55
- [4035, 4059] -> 9.32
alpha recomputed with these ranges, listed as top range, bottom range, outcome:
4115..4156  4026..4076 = 0.94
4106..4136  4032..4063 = 0.94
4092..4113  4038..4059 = 0.86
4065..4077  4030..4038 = 1.02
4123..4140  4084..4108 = 1.10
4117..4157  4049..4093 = 0.93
